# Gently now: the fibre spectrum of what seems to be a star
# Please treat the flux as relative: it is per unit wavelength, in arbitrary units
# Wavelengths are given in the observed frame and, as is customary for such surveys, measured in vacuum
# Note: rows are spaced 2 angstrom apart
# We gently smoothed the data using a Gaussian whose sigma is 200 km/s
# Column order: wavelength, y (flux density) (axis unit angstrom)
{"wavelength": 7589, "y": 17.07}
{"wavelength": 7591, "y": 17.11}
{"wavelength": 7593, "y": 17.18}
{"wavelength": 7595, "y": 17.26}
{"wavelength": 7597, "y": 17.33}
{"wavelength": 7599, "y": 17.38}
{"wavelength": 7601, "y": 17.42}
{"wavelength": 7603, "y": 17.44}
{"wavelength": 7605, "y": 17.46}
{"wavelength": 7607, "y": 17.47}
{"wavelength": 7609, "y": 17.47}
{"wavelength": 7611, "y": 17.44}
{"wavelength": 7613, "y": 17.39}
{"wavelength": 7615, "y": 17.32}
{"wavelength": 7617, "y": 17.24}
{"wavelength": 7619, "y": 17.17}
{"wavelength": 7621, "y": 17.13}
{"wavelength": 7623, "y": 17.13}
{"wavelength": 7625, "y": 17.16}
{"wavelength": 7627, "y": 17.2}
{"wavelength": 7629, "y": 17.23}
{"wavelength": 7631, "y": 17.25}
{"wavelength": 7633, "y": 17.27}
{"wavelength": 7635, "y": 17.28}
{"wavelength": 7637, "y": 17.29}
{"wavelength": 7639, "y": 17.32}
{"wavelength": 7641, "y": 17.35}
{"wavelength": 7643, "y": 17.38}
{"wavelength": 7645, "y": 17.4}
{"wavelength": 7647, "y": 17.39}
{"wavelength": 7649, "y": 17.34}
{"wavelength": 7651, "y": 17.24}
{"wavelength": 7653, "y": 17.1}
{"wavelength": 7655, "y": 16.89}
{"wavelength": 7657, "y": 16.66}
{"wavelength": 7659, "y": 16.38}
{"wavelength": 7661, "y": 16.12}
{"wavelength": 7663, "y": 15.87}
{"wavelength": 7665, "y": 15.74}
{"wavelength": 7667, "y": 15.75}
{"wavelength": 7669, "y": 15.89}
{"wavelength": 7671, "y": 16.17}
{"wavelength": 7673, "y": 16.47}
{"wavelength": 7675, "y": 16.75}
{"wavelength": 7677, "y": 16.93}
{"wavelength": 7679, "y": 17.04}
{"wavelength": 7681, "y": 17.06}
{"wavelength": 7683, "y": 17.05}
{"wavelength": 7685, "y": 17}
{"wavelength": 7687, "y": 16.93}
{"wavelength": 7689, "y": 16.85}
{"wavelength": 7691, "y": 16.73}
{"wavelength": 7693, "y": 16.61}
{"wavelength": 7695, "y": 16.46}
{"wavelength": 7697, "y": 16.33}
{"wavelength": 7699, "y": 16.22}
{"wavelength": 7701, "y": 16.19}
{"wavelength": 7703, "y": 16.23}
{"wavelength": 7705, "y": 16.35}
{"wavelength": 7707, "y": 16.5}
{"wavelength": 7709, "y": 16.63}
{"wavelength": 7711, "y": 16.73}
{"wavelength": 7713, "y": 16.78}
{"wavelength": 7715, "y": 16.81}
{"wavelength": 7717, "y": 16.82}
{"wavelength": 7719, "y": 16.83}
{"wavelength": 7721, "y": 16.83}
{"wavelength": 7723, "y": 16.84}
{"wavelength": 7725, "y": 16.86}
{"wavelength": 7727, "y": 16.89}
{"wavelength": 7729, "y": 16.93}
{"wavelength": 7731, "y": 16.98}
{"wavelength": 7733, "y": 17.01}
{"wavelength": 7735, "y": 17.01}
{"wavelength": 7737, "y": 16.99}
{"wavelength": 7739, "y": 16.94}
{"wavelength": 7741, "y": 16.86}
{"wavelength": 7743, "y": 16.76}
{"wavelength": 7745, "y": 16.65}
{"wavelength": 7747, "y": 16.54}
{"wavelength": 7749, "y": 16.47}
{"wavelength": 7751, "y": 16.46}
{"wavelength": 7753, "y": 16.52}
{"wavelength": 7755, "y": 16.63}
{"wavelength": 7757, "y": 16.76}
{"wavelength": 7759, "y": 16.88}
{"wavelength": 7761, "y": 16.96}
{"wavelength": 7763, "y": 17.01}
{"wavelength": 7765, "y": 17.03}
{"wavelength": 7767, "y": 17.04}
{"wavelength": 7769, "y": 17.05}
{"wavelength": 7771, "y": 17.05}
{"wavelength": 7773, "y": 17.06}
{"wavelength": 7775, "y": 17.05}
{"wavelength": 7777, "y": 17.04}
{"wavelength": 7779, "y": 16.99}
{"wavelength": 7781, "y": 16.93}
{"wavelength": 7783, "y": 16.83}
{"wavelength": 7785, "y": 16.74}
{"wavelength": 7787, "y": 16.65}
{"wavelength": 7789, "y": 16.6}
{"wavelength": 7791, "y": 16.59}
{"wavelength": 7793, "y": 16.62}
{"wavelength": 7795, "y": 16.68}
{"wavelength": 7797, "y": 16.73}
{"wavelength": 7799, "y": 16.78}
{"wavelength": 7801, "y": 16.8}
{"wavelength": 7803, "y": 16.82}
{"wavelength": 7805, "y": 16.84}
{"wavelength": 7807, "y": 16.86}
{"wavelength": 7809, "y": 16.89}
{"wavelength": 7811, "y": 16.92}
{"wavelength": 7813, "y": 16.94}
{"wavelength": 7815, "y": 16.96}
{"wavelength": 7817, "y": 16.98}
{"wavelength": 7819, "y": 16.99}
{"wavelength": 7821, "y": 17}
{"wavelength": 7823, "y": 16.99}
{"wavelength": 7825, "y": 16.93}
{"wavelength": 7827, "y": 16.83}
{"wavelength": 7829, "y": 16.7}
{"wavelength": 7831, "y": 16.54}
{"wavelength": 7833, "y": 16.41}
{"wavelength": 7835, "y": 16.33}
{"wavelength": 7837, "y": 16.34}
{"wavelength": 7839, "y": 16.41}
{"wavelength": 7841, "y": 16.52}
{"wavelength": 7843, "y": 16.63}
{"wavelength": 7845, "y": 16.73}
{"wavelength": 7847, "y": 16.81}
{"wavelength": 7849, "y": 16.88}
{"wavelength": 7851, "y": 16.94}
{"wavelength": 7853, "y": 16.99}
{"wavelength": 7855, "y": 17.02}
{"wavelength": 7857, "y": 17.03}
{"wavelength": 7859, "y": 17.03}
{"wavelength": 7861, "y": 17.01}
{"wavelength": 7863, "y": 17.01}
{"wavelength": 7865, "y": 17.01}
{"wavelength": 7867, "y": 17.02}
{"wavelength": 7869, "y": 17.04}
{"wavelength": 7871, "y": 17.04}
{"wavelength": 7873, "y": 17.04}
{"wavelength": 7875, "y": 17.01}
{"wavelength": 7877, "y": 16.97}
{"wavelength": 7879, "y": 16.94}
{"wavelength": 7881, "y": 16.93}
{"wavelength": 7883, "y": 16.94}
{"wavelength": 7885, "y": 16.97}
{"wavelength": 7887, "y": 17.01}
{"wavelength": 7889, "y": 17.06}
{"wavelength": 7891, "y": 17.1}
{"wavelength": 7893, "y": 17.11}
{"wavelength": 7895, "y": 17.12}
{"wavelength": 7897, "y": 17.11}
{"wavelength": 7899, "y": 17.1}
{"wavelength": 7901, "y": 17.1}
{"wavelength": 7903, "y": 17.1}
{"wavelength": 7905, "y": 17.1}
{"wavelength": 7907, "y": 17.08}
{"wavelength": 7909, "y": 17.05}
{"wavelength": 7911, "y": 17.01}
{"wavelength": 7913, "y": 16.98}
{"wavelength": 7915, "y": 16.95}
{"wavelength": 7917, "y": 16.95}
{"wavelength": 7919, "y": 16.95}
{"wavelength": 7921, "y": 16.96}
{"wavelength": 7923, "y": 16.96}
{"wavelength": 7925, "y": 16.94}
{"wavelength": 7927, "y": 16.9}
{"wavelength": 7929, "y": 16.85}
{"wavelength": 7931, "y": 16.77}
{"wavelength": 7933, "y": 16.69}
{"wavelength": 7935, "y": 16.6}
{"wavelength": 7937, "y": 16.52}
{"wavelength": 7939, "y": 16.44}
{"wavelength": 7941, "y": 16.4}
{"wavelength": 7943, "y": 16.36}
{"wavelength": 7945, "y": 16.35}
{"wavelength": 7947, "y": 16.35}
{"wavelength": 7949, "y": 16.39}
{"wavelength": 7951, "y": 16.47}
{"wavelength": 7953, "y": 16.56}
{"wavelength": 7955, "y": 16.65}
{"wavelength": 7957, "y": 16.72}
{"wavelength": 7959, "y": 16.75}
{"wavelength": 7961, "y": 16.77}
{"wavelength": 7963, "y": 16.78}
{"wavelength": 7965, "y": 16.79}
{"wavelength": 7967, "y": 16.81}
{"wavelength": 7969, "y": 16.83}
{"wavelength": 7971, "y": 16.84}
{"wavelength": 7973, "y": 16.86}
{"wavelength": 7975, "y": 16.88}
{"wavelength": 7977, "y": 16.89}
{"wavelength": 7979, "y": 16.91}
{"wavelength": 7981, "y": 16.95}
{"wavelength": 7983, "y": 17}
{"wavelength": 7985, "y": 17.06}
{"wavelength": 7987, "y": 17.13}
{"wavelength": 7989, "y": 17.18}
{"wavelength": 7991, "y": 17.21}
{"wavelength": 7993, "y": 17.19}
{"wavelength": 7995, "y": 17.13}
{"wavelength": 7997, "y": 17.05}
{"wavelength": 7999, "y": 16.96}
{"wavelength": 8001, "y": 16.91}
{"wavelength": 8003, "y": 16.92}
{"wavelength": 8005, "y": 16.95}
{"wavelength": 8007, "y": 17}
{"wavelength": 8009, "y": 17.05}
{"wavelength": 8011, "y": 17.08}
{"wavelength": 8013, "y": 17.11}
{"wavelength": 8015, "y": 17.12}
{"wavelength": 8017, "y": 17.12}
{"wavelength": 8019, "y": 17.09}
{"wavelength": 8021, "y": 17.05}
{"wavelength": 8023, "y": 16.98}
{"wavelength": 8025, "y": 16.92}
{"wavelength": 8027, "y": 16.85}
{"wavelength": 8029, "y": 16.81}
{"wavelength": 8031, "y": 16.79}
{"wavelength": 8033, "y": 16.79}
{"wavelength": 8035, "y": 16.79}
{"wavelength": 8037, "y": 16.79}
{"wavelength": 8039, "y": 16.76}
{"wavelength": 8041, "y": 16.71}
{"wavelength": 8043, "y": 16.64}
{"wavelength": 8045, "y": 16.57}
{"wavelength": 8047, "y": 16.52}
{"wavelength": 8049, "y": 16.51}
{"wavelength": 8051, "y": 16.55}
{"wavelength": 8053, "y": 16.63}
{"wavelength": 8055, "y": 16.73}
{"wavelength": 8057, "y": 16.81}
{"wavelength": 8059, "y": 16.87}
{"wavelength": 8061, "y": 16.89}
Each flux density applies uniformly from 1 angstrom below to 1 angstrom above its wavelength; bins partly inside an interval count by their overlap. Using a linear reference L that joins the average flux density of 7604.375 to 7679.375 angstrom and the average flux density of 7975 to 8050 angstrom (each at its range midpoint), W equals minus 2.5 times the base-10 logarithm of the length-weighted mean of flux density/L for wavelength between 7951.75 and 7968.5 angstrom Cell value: 0.01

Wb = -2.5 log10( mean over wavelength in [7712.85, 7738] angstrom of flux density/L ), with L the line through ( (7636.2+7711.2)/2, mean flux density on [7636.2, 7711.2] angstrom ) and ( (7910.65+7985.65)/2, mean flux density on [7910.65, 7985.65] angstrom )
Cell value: -0.01 mag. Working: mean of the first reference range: 16.7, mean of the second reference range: 16.8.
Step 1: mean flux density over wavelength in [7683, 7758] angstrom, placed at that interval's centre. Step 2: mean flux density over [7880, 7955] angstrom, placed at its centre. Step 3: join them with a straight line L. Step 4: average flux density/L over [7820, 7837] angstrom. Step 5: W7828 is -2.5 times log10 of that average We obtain 0.01 mag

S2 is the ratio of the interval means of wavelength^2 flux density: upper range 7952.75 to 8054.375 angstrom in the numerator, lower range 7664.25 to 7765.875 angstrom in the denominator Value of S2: 1.09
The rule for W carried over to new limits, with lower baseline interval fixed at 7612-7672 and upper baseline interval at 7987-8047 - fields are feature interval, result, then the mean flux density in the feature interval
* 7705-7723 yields 0.01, 16.7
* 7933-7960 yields 0.03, 16.5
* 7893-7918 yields -0.01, 17.1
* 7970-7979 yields 0.00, 16.9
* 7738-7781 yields 0.01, 16.8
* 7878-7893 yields 0.00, 17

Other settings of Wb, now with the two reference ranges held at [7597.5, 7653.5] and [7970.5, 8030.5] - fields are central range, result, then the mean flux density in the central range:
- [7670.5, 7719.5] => 0.04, 16.7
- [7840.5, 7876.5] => 0.01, 16.9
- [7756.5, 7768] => 0.02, 17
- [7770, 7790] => 0.02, 16.9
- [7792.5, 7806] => 0.03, 16.8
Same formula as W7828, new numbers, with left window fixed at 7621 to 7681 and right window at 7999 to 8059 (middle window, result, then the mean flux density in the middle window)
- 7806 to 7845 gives 0.01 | 16.7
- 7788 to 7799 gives 0.01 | 16.7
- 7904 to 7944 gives 0.00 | 16.8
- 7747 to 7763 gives 0.01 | 16.7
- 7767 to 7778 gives -0.01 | 17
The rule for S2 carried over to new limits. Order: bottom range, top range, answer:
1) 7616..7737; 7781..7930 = 1.05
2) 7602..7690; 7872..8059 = 1.08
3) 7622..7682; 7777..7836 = 1.04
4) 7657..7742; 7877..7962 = 1.07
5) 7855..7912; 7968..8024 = 1.03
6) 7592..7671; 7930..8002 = 1.07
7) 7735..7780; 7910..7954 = 1.04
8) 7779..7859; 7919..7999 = 1.04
